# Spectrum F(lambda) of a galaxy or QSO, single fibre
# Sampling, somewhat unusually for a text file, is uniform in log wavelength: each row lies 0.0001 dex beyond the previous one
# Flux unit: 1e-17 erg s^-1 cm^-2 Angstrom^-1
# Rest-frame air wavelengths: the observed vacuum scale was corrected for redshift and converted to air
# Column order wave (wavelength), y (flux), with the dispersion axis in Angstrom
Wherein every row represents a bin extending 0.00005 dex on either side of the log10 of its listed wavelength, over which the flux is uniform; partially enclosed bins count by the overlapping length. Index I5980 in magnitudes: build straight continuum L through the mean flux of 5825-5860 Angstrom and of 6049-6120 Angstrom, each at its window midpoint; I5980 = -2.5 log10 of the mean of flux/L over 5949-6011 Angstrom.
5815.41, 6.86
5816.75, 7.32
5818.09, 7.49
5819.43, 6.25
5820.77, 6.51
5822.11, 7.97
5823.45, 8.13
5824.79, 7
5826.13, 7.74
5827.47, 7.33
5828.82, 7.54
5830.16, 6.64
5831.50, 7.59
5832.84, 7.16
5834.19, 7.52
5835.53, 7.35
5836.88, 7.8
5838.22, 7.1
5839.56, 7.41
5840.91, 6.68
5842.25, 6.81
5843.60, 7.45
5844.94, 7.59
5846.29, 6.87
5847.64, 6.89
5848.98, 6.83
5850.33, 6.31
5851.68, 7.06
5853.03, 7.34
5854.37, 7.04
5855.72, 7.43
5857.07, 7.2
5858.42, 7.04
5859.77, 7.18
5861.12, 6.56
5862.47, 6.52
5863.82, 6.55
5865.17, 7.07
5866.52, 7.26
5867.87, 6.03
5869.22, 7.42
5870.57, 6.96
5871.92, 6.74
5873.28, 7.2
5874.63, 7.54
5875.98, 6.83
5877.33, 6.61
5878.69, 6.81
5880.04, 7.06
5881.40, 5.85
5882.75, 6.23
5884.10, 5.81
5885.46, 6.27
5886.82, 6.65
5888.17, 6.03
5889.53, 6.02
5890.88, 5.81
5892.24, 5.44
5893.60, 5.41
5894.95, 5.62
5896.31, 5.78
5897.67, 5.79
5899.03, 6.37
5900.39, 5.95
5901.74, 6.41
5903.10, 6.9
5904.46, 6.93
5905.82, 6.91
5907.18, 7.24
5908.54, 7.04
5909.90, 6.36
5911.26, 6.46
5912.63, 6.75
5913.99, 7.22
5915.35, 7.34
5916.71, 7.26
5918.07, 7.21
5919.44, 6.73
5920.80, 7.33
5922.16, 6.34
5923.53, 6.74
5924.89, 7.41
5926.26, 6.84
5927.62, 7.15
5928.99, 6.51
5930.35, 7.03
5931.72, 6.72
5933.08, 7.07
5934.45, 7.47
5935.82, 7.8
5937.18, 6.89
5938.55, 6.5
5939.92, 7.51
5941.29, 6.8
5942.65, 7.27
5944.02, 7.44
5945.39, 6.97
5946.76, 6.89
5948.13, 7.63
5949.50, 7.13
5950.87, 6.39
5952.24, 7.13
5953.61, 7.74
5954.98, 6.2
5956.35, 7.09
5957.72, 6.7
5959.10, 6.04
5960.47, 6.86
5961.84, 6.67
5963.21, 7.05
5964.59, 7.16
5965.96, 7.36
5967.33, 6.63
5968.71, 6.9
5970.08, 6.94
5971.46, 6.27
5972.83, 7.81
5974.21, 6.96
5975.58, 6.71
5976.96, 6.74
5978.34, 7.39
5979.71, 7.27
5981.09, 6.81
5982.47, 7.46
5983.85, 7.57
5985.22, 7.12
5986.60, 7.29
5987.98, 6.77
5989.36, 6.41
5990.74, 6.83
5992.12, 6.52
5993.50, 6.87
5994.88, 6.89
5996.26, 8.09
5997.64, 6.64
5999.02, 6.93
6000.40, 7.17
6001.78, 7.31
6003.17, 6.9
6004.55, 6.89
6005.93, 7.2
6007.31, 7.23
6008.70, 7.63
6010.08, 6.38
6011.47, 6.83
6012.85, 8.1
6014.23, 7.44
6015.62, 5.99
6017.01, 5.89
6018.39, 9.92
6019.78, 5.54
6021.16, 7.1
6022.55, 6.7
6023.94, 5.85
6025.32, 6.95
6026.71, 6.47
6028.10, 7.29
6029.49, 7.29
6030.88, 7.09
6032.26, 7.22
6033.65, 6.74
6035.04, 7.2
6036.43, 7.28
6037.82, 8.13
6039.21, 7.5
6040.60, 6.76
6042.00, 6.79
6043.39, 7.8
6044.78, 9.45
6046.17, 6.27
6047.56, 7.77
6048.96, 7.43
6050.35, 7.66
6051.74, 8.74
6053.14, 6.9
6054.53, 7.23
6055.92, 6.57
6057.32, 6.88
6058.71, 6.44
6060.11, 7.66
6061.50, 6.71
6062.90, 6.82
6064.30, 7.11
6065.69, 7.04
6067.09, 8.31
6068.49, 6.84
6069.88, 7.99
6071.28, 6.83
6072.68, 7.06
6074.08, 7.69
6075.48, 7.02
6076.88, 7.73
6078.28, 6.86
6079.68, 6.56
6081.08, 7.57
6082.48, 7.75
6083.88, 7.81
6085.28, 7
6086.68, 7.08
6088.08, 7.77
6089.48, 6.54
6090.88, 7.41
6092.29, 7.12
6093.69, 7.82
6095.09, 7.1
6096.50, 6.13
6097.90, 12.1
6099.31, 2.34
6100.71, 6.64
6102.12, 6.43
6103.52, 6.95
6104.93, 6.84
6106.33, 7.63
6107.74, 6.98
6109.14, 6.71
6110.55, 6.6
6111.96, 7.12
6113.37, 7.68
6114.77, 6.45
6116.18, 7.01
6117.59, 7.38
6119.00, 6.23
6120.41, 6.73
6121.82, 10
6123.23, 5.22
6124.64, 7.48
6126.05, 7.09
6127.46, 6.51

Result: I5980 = 0.03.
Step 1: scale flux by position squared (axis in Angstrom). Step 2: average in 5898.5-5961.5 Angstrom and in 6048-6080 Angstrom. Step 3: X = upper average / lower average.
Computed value 1.09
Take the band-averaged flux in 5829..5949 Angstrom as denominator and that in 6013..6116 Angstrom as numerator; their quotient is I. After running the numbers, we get 1.05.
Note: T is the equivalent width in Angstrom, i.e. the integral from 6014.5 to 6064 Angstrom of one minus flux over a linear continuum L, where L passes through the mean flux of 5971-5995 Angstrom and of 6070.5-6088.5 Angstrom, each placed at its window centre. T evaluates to 0.1 Angstrom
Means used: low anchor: 6.99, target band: 7.15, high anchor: 7.28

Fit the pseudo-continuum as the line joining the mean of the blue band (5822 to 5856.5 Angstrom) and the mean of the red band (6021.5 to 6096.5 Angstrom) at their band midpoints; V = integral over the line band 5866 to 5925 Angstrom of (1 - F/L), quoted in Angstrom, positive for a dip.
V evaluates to 5.3 Angstrom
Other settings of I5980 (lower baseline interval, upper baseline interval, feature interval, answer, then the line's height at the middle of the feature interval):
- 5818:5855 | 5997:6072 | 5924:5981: 0.03 mag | 7.17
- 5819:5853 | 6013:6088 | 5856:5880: 0.04 mag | 7.19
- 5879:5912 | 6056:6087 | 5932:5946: -0.11 mag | 6.5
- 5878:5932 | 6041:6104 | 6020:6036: 0.03 mag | 7.05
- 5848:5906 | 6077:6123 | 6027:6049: -0.06 mag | 6.97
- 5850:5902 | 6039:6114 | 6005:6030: 0.00 mag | 7.01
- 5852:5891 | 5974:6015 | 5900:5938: -0.01 mag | 6.87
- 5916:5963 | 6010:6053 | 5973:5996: 0.01 mag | 7.1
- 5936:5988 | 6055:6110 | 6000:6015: -0.02 mag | 7.05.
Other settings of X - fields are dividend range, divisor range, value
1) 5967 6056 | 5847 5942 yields 1.10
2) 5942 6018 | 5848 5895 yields 1.09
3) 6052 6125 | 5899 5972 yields 1.08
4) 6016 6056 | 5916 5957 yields 1.06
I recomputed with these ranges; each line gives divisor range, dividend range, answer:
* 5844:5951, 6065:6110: 1.06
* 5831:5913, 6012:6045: 1.06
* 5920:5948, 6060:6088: 1.03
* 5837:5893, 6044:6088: 1.08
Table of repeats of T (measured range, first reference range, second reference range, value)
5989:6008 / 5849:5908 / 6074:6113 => -0.3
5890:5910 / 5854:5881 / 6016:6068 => 2.1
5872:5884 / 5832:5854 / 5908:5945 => 0.6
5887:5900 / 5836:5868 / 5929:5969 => 2.2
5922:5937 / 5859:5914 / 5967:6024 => -0.7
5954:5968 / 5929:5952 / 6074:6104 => 0.6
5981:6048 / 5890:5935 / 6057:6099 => -0.5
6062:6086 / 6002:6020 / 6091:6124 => -0.8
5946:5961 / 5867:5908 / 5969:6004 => -0.1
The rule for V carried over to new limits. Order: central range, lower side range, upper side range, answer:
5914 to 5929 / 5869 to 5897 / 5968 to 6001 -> -0.9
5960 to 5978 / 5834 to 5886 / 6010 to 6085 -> 0.4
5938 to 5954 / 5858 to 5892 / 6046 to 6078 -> -0.6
